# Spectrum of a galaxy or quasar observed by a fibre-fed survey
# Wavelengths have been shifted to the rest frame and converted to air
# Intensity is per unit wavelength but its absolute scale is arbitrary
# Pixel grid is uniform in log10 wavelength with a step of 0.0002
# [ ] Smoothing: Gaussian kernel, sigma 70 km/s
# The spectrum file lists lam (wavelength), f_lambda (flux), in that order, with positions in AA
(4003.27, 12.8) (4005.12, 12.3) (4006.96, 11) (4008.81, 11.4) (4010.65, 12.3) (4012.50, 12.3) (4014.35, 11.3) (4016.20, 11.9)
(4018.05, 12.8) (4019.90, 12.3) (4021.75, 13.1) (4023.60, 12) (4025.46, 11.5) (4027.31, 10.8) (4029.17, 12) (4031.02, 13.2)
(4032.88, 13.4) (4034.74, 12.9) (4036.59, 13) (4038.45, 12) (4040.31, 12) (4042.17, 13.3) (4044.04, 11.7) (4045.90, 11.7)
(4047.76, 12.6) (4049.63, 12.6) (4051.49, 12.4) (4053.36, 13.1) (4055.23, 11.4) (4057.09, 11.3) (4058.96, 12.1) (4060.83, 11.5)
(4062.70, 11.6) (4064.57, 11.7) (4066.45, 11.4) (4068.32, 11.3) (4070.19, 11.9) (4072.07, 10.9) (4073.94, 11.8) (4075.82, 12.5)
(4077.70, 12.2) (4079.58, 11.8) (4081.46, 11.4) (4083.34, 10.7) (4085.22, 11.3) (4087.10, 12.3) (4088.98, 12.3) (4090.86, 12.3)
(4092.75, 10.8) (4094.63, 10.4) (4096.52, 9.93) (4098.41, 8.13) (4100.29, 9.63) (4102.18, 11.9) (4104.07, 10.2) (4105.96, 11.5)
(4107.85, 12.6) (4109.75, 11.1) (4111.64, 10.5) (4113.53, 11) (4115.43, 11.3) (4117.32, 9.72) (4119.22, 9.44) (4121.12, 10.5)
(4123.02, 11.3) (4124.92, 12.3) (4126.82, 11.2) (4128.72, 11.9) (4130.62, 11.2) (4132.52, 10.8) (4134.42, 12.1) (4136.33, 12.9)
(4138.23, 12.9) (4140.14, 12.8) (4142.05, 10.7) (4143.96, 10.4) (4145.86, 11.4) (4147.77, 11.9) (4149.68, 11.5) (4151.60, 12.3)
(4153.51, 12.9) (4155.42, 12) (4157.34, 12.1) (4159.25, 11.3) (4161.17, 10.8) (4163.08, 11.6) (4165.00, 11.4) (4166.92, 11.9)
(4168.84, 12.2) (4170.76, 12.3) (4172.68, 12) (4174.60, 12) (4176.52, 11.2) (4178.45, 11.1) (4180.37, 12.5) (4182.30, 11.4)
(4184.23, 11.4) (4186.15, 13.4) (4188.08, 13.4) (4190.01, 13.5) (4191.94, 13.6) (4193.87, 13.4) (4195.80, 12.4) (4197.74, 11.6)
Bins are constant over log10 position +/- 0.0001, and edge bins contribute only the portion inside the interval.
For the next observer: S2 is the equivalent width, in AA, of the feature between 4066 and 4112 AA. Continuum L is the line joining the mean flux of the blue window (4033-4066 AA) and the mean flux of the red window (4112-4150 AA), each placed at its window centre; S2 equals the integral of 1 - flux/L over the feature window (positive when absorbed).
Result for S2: 2.1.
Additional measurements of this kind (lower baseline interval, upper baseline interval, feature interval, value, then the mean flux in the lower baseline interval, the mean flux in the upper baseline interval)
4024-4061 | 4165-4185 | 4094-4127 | 3.6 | 12.2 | 11.8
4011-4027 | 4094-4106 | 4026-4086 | -4.2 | 12.1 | 10.1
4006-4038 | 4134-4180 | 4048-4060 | -0.1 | 12.2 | 11.8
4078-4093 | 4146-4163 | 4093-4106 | 1.7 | 11.7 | 11.8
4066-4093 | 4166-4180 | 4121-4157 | 0.1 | 11.7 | 11.8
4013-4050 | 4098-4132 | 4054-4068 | 0.3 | 12.3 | 10.9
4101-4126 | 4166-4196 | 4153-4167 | 0.3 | 11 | 12.4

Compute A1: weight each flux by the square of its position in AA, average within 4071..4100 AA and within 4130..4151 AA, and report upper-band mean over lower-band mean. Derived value 1.1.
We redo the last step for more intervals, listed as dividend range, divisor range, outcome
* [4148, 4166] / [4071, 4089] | 1.05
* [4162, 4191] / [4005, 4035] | 1.08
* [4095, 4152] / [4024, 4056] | 0.94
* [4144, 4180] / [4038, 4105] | 1.06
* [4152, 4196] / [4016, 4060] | 1.06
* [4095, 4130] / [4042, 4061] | 0.92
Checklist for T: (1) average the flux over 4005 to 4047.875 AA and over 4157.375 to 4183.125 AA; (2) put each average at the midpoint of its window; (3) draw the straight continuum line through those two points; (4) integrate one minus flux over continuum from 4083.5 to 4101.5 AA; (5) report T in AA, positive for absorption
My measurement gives 1.8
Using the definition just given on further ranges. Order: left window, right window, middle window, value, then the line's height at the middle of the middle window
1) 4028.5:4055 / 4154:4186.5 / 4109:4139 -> 2.0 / 12.1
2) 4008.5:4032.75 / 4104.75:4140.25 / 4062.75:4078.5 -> 0.1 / 11.8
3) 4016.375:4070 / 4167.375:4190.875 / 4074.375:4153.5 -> 5.6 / 12.2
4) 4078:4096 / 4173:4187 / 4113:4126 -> 0.9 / 11.6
